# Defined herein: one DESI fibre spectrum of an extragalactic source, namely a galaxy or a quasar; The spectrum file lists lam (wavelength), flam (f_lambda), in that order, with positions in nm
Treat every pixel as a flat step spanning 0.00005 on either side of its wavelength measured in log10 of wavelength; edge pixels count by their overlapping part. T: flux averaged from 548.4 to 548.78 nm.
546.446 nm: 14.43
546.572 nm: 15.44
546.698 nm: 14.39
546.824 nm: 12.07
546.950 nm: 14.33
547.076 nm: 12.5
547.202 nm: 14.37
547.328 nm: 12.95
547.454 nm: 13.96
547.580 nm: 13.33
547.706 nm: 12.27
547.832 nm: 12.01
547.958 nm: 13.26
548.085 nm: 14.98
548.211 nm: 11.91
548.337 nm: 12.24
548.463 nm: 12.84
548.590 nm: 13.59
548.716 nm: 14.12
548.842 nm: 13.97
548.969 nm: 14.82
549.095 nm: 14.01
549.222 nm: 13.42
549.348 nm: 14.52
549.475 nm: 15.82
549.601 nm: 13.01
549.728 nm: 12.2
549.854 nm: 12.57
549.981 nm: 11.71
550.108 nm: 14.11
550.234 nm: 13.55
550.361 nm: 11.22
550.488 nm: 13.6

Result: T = 13.5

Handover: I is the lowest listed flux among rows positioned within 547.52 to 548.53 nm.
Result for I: 11.91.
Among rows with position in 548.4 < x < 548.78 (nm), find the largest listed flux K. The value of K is 14.12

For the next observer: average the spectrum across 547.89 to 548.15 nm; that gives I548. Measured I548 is 14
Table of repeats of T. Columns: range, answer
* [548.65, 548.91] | 14.1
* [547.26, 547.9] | 12.9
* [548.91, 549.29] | 14.1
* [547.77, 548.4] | 12.9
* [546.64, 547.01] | 13.6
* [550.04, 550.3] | 13.8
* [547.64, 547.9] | 12.2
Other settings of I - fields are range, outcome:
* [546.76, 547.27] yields 12.07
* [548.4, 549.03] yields 12.84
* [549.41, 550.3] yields 11.71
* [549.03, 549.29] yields 13.42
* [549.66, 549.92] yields 12.2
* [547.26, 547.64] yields 12.95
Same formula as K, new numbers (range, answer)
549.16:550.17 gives 15.82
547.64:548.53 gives 14.98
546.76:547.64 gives 14.37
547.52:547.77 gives 13.33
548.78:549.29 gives 14.82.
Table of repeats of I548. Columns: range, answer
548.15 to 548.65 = 12.6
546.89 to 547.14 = 13.4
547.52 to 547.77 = 12.8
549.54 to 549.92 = 12.6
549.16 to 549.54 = 14.6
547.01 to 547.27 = 13.4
